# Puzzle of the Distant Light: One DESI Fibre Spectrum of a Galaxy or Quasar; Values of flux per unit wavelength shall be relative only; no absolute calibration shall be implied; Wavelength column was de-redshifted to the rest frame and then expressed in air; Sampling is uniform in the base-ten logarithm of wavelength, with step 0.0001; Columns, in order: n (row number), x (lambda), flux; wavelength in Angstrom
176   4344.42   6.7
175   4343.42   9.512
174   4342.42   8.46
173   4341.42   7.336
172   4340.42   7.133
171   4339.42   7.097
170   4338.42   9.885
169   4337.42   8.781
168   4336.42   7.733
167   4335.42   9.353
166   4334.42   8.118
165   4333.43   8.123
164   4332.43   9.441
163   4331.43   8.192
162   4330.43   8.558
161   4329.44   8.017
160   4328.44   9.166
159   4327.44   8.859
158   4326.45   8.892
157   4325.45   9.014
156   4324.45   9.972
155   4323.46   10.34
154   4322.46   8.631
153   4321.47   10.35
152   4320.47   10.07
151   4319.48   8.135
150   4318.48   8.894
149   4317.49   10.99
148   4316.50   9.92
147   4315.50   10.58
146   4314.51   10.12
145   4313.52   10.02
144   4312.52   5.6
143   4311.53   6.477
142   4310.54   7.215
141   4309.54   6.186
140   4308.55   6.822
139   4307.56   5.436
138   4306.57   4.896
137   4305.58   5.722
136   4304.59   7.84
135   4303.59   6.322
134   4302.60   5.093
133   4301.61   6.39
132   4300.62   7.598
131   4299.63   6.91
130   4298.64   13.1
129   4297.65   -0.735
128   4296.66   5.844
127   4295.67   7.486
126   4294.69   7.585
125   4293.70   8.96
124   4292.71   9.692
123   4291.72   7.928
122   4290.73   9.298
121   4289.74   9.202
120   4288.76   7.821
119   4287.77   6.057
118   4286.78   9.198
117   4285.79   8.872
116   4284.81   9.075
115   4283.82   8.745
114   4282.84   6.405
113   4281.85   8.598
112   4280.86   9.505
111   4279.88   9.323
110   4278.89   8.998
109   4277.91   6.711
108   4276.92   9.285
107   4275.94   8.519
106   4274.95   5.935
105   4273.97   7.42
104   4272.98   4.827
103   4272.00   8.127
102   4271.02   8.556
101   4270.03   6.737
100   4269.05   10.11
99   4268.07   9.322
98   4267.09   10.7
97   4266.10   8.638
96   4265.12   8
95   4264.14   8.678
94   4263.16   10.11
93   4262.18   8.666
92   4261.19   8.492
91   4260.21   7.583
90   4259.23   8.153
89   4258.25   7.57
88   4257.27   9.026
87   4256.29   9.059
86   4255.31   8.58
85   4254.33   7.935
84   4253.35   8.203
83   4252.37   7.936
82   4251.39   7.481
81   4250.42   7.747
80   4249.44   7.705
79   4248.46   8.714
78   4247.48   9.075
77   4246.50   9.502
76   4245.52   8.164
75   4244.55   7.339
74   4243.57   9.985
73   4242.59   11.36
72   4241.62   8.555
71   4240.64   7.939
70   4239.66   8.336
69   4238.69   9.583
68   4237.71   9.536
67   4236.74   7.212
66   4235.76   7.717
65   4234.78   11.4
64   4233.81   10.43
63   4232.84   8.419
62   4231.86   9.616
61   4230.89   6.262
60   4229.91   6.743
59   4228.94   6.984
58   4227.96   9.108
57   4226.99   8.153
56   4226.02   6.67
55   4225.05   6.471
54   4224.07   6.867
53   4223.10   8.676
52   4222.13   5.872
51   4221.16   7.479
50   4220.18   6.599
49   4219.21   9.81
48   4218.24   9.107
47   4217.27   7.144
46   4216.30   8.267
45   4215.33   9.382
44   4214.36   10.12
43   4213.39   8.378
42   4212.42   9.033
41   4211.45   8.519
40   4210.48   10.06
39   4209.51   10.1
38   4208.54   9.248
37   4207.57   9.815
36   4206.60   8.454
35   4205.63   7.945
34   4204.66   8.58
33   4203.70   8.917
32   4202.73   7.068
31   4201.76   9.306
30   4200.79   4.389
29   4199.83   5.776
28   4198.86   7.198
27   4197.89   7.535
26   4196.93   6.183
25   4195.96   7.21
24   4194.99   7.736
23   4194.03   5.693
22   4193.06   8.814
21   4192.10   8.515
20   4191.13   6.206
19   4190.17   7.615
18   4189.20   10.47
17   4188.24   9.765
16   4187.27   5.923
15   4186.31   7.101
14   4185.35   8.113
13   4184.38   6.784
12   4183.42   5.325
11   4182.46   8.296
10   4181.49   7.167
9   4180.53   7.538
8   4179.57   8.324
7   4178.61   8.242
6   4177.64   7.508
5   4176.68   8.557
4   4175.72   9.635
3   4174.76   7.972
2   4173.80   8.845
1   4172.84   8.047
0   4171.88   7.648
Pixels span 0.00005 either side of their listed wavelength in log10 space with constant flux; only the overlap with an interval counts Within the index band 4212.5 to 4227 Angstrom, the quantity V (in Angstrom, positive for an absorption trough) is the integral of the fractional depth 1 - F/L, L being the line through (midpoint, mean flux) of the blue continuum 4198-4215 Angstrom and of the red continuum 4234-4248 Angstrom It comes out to 1.12 Angstrom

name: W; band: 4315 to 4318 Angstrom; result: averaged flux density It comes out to 10.5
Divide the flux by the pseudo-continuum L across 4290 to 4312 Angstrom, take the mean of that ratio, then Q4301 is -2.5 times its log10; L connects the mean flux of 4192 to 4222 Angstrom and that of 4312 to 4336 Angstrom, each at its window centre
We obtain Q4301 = 0.274 mag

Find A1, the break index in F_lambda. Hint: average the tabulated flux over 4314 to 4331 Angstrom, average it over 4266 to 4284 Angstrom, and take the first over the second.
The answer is 1.15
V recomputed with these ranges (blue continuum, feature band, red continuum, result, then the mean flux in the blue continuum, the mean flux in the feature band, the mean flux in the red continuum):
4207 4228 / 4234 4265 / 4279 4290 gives -0.8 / 8.39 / 8.63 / 8.44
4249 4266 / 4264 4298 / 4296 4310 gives -3.6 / 8.3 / 8.01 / 6.26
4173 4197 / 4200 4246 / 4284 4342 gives -3.0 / 7.77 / 8.39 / 8.1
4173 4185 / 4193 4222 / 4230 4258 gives 0.4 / 7.86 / 8.09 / 8.63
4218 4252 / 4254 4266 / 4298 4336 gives -0.3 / 8.3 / 8.5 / 8.26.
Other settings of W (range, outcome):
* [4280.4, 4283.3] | 8.15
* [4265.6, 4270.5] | 9.12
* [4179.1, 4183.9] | 7.33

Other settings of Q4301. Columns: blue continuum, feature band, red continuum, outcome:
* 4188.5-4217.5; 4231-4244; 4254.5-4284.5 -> -0.11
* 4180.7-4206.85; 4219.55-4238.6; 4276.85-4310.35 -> -0.07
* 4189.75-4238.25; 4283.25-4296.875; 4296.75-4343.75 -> -0.03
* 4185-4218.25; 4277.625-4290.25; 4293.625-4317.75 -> -0.13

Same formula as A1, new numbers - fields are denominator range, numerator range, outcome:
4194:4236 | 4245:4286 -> 1.03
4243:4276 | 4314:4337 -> 1.11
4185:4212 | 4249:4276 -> 1.03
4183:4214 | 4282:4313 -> 0.91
